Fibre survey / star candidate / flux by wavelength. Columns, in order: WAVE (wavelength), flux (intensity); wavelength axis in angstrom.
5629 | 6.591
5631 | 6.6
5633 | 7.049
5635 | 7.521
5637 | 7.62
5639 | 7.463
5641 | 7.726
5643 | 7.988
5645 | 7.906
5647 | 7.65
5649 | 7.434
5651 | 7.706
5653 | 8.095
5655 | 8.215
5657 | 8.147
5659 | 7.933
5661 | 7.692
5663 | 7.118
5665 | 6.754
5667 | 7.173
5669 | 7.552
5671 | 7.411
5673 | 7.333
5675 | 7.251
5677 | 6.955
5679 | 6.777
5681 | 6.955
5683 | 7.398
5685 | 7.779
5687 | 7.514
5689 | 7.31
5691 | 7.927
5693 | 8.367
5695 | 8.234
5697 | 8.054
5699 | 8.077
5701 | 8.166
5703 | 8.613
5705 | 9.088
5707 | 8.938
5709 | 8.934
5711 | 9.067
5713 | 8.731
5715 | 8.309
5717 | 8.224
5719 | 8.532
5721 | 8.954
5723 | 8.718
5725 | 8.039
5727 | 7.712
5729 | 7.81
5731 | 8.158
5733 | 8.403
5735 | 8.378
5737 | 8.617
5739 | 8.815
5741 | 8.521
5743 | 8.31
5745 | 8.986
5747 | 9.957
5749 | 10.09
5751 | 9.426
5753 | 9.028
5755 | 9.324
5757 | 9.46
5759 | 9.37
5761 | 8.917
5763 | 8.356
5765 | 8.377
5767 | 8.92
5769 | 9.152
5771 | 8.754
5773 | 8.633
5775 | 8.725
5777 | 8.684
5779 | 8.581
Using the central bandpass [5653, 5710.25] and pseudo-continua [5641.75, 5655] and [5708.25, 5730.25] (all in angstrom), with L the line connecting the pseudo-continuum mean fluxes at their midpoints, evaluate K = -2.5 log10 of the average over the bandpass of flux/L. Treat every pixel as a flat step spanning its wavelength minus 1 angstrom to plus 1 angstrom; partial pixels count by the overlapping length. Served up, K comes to 0.05 mag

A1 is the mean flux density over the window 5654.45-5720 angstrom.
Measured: 7.89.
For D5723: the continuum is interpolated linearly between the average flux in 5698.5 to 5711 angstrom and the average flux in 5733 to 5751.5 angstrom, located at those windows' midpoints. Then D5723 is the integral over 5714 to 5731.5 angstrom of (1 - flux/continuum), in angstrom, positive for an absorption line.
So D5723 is 1.09 angstrom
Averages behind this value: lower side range 8.69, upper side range 8.97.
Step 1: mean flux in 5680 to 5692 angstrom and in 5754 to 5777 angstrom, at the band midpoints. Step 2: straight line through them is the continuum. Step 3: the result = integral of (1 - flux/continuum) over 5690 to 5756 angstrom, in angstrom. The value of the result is -3.9 angstrom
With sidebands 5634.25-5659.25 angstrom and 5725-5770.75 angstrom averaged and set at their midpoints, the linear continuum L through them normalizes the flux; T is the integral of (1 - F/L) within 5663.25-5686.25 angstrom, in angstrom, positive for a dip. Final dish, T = 2.46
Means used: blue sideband 7.8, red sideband 8.8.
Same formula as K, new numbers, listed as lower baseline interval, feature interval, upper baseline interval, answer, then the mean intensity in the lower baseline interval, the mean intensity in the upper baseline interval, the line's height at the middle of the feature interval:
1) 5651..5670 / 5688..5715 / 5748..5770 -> -0.02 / 7.63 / 9.13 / 8.26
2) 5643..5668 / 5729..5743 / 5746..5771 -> 0.05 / 7.67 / 9.18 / 8.85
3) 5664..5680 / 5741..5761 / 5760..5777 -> -0.10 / 7.15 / 8.73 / 8.44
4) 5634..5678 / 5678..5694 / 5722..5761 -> 0.07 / 7.57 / 8.8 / 8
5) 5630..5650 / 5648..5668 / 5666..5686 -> -0.04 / 7.5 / 7.26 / 7.38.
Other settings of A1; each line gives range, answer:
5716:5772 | 8.76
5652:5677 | 7.53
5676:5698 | 7.57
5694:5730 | 8.46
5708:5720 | 8.63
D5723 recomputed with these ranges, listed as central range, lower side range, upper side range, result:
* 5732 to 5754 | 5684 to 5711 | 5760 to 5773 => -1.0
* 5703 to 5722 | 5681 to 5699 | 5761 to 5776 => -1.6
